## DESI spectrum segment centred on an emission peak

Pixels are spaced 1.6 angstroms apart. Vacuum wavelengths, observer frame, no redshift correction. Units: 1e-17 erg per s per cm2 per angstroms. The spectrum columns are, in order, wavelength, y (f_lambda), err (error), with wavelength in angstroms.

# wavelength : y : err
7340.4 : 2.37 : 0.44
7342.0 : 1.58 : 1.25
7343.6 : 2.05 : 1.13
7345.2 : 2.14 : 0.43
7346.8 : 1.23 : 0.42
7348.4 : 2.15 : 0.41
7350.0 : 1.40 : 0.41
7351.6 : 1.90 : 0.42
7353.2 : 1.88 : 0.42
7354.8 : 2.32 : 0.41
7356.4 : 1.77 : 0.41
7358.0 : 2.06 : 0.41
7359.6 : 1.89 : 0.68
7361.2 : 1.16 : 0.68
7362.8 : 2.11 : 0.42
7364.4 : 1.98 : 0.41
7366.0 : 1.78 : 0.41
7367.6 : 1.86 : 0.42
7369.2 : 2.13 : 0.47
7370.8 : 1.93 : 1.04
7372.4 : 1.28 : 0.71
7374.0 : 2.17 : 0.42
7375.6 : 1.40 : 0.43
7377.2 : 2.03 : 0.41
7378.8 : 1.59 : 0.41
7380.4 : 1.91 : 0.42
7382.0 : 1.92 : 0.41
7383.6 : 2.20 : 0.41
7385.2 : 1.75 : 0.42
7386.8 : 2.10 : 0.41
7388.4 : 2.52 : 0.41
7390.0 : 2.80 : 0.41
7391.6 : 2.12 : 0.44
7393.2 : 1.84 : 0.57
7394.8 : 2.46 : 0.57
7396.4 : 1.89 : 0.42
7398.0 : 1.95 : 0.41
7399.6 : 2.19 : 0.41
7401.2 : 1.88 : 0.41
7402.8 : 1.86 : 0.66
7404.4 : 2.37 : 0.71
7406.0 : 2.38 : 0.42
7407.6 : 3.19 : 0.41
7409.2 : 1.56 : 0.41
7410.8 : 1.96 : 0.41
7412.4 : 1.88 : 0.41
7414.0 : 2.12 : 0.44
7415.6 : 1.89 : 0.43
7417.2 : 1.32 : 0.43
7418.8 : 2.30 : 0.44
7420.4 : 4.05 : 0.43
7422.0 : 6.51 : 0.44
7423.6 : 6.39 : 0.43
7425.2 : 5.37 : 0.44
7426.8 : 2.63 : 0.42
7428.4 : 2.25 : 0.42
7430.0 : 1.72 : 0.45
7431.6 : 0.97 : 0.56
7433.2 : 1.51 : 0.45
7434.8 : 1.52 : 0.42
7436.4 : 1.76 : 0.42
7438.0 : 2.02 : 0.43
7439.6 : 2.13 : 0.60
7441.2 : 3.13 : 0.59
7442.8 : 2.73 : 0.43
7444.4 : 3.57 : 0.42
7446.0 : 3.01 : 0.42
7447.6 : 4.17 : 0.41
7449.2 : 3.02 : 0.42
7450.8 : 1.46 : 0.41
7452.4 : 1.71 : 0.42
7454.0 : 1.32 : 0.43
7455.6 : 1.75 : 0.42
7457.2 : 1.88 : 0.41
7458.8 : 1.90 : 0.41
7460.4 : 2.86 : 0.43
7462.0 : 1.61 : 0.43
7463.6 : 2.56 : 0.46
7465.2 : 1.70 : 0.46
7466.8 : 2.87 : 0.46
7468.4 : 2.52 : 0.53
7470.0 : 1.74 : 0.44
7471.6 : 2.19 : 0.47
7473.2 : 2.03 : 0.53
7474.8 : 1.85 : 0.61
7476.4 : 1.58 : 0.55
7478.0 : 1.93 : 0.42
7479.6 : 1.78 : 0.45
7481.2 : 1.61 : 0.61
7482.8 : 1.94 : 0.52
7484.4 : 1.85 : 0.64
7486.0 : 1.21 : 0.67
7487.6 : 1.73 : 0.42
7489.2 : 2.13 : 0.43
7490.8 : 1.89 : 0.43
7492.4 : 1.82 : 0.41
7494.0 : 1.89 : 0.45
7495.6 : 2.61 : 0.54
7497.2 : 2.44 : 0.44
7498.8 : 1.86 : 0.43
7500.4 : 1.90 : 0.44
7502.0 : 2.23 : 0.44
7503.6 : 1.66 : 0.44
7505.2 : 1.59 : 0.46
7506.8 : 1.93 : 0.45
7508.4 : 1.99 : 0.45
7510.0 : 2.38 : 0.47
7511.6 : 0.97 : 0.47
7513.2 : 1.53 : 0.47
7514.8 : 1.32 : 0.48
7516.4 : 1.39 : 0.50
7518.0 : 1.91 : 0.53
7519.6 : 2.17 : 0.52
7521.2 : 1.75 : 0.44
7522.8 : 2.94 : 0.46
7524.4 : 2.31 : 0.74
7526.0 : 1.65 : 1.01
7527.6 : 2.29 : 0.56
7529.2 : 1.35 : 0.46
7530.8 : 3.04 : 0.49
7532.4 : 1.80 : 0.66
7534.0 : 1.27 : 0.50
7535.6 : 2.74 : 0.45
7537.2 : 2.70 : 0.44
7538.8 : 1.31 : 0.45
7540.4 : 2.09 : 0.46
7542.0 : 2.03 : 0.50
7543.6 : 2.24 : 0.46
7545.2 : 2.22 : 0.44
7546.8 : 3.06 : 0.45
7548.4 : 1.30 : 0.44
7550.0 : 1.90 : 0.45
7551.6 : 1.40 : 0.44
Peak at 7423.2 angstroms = H-alpha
